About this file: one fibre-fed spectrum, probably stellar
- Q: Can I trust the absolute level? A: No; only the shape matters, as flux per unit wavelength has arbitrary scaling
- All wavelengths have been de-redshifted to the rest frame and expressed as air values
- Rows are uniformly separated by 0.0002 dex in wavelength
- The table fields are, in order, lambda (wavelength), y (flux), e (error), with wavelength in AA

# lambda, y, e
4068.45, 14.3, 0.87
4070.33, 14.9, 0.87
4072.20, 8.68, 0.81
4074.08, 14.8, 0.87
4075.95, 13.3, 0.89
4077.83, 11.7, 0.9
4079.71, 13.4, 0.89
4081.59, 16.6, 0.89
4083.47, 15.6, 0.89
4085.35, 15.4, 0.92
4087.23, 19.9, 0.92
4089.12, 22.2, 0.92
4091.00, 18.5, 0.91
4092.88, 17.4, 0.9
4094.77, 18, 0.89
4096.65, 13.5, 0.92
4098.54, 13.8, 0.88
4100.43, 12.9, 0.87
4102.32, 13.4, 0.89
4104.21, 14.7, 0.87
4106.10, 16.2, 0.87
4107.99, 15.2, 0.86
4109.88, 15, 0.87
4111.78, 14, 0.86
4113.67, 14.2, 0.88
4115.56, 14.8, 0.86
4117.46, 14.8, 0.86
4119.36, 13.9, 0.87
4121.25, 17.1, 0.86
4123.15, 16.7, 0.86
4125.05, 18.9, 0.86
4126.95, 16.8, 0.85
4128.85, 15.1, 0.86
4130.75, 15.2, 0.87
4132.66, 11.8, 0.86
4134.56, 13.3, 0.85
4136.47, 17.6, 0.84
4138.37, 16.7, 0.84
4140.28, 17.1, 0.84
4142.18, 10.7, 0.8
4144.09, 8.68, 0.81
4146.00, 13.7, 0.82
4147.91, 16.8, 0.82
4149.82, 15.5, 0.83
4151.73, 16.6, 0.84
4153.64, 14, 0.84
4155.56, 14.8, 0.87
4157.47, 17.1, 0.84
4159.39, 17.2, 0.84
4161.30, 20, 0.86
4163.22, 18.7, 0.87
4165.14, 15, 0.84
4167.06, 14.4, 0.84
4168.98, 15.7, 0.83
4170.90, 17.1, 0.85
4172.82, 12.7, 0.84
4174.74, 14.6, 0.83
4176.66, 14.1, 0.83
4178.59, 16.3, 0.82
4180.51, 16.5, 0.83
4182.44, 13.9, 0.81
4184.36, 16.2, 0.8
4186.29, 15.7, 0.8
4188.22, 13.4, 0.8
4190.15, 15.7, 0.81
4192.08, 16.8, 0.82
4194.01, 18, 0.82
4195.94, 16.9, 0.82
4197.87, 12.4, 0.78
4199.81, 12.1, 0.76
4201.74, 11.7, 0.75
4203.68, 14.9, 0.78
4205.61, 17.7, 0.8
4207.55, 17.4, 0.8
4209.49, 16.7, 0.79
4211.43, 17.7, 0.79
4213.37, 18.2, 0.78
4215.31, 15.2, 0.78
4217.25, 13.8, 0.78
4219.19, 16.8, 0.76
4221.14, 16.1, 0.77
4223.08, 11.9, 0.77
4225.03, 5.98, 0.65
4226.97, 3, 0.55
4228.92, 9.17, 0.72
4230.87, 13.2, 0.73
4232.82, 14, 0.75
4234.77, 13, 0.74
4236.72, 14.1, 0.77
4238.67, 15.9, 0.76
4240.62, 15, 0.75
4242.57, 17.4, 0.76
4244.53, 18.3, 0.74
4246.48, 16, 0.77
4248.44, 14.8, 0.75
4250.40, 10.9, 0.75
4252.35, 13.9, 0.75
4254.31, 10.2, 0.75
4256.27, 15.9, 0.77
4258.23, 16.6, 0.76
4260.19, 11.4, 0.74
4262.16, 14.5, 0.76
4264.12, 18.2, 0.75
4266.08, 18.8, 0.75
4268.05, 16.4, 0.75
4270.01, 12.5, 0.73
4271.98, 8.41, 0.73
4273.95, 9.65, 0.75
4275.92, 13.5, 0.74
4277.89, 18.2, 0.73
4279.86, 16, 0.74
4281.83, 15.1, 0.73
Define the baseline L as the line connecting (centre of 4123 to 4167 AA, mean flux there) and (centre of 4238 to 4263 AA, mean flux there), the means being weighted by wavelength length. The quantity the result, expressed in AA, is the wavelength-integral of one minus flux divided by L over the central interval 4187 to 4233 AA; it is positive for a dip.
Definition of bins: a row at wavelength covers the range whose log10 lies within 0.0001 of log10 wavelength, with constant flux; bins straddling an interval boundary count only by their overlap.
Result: 2.70 AA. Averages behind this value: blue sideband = 15.5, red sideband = 14.7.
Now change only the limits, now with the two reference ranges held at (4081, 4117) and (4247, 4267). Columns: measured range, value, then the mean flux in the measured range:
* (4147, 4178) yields -1.2 AA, 15.9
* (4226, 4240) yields 2.7 AA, 11.9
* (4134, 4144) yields 0.6 AA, 14.6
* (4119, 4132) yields -0.5 AA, 16.3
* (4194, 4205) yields 0.7 AA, 14.1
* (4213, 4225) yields 0.3 AA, 14.5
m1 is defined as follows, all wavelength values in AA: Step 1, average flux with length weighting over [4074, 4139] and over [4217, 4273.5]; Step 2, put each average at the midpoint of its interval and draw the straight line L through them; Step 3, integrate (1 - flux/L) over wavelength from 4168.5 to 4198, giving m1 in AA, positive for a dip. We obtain -2.03 AA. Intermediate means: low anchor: 15.5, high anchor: 13.6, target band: 15.5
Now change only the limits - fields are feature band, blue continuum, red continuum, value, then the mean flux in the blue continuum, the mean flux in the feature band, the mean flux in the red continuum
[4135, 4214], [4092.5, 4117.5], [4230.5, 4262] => -4.8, 14.8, 15.5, 14.4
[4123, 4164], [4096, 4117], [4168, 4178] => -2.5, 14.4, 15.6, 14.9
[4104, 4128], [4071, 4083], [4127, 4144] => -2.6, 13.2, 15.6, 14.5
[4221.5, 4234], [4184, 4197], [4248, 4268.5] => 4.4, 16.1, 9.92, 14.6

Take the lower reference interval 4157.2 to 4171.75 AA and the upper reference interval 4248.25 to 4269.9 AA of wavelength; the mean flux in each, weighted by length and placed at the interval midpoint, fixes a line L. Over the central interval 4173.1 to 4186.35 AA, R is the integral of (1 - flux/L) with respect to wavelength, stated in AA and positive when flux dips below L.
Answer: 1.1 AA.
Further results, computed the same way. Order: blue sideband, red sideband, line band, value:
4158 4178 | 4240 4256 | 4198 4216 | -0.3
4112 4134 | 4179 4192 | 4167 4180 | 0.2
